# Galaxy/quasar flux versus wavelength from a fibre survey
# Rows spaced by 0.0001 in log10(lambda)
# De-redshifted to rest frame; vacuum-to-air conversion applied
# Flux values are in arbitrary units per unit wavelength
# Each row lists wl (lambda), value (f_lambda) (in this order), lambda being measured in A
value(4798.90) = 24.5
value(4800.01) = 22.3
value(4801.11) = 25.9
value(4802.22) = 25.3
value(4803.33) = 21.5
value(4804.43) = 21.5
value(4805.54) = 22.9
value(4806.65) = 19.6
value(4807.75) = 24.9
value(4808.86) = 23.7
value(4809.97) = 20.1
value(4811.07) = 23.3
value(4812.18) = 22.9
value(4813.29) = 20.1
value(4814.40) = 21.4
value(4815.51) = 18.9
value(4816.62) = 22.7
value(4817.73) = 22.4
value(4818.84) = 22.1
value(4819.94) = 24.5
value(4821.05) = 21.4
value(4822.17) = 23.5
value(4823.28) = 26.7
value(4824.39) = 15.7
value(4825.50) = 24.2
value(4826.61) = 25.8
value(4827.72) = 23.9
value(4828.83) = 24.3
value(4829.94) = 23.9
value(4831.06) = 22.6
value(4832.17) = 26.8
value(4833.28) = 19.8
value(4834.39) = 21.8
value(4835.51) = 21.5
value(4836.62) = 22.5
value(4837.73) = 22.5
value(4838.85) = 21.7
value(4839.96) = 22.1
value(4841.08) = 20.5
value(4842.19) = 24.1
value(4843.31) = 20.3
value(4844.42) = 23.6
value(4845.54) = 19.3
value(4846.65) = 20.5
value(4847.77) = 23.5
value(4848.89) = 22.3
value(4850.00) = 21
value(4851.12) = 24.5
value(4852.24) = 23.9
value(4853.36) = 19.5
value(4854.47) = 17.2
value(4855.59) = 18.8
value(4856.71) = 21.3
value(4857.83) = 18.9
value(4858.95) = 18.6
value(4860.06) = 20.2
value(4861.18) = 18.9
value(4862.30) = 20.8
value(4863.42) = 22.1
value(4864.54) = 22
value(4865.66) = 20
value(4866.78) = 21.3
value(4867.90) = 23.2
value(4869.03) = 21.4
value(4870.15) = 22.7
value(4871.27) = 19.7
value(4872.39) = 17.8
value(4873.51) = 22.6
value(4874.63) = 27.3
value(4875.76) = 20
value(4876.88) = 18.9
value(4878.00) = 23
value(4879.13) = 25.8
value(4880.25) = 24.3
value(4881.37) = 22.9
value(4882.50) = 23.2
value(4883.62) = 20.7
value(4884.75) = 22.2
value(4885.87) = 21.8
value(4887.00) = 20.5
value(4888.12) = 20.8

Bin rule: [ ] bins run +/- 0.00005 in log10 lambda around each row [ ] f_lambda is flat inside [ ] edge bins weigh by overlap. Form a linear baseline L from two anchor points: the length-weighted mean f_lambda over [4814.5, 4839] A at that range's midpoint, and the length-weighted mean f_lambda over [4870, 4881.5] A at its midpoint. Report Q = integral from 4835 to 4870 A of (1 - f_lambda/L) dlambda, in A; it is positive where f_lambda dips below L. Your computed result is 1.9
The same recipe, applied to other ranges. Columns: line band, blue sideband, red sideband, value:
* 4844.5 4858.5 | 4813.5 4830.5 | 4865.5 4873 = 0.4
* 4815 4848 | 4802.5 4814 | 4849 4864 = -1.7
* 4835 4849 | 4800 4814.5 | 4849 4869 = -0.3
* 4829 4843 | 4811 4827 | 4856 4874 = -0.5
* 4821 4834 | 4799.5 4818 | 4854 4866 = -1.1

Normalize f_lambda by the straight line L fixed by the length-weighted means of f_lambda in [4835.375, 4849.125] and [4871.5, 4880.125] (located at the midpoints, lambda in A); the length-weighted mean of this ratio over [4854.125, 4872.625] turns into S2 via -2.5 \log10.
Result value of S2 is 0.09 mag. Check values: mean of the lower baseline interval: 21.9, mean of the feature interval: 20.4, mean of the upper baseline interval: 22.2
